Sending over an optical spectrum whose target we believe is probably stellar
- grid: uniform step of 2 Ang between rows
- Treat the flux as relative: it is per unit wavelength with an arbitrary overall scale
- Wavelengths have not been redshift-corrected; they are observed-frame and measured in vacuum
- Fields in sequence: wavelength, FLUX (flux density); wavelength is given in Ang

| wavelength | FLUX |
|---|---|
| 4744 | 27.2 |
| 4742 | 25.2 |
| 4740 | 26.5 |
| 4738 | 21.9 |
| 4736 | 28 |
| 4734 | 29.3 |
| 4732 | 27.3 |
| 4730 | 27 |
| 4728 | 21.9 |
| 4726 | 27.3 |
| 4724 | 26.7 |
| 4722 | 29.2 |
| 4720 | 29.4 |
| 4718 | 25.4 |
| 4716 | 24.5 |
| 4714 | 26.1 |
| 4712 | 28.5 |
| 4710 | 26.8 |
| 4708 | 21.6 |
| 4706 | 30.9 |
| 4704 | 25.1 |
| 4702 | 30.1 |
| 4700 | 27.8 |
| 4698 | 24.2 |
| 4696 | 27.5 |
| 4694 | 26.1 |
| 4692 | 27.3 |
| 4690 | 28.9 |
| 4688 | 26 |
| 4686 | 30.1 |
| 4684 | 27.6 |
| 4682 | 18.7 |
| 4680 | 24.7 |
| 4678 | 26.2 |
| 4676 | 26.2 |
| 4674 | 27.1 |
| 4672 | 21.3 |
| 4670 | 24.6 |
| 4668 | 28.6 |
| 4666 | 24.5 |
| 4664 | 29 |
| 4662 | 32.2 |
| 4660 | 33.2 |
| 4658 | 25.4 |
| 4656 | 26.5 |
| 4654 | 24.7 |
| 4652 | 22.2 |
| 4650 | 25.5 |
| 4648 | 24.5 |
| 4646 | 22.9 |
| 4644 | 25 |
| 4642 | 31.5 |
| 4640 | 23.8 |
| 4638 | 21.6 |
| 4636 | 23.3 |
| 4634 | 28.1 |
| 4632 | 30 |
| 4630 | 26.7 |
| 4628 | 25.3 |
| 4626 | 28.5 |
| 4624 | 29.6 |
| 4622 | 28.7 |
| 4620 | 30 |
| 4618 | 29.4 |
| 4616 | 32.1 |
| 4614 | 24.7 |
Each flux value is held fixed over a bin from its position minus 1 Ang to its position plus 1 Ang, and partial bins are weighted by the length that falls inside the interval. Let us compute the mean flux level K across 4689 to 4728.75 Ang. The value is 26.8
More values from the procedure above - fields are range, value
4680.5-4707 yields 26.9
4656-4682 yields 26.6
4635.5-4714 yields 26.2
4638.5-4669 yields 26.6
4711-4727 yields 27.1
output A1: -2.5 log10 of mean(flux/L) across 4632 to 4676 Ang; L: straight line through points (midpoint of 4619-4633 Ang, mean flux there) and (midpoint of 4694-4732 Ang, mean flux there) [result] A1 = 0.07 mag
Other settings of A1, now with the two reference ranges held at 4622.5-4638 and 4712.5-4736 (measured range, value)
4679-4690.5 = 0.04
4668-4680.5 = 0.07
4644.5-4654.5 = 0.13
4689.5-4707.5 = -0.02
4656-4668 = -0.07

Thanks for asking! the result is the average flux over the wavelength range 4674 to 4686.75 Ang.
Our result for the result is 25.6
